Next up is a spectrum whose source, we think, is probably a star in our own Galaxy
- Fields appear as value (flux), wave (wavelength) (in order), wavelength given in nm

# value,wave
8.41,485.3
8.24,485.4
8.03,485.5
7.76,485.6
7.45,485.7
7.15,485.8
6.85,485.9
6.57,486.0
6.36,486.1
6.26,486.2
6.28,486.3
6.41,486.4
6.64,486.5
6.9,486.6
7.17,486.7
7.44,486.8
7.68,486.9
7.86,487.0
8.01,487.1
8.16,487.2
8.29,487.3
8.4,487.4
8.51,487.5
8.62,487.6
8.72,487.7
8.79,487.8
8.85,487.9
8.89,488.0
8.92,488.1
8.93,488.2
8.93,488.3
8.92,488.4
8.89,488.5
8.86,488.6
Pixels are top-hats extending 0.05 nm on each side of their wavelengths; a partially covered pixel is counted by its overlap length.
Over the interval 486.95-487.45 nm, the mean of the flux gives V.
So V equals 8.14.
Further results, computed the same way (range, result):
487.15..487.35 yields 8.23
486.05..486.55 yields 6.39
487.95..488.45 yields 8.92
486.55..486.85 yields 7.17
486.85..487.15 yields 7.85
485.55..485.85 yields 7.45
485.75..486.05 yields 6.86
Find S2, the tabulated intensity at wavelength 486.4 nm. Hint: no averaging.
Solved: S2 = 6.41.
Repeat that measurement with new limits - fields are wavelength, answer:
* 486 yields 6.57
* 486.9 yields 7.68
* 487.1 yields 8.01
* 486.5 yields 6.64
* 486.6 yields 6.9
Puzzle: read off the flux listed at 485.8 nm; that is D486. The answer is 7.15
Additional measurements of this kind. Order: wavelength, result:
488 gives 8.89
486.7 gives 7.17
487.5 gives 8.51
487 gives 7.86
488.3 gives 8.93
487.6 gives 8.62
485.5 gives 8.03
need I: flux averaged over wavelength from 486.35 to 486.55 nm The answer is 6.52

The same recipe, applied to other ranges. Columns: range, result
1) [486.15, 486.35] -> 6.27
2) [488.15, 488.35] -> 8.93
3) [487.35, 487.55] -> 8.45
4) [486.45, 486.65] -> 6.77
